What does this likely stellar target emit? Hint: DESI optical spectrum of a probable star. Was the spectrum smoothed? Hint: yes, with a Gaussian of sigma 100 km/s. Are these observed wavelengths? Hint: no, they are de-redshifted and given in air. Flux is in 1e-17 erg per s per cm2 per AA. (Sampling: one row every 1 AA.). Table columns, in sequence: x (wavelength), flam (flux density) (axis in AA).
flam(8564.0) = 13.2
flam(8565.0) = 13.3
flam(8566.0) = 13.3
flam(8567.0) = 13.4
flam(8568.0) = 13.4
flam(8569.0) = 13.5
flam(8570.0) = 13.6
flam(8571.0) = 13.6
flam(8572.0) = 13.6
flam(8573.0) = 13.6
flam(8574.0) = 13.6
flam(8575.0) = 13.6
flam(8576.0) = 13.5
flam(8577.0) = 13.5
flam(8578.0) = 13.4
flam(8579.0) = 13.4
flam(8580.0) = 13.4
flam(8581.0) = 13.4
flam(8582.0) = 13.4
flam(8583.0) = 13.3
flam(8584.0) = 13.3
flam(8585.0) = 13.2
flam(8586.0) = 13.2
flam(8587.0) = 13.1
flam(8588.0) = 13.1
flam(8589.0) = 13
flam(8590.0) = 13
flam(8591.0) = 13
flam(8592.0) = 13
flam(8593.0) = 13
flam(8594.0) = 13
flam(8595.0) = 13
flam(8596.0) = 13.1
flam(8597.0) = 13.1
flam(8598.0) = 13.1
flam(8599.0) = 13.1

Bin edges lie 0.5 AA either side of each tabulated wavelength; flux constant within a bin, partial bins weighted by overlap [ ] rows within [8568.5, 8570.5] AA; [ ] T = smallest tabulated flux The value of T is 13.5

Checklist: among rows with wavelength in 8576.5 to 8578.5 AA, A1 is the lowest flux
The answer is 13.4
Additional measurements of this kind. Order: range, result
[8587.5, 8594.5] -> 13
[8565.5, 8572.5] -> 13.3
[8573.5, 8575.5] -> 13.6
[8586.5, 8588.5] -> 13.1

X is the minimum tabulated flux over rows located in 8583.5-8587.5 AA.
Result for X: 13.1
